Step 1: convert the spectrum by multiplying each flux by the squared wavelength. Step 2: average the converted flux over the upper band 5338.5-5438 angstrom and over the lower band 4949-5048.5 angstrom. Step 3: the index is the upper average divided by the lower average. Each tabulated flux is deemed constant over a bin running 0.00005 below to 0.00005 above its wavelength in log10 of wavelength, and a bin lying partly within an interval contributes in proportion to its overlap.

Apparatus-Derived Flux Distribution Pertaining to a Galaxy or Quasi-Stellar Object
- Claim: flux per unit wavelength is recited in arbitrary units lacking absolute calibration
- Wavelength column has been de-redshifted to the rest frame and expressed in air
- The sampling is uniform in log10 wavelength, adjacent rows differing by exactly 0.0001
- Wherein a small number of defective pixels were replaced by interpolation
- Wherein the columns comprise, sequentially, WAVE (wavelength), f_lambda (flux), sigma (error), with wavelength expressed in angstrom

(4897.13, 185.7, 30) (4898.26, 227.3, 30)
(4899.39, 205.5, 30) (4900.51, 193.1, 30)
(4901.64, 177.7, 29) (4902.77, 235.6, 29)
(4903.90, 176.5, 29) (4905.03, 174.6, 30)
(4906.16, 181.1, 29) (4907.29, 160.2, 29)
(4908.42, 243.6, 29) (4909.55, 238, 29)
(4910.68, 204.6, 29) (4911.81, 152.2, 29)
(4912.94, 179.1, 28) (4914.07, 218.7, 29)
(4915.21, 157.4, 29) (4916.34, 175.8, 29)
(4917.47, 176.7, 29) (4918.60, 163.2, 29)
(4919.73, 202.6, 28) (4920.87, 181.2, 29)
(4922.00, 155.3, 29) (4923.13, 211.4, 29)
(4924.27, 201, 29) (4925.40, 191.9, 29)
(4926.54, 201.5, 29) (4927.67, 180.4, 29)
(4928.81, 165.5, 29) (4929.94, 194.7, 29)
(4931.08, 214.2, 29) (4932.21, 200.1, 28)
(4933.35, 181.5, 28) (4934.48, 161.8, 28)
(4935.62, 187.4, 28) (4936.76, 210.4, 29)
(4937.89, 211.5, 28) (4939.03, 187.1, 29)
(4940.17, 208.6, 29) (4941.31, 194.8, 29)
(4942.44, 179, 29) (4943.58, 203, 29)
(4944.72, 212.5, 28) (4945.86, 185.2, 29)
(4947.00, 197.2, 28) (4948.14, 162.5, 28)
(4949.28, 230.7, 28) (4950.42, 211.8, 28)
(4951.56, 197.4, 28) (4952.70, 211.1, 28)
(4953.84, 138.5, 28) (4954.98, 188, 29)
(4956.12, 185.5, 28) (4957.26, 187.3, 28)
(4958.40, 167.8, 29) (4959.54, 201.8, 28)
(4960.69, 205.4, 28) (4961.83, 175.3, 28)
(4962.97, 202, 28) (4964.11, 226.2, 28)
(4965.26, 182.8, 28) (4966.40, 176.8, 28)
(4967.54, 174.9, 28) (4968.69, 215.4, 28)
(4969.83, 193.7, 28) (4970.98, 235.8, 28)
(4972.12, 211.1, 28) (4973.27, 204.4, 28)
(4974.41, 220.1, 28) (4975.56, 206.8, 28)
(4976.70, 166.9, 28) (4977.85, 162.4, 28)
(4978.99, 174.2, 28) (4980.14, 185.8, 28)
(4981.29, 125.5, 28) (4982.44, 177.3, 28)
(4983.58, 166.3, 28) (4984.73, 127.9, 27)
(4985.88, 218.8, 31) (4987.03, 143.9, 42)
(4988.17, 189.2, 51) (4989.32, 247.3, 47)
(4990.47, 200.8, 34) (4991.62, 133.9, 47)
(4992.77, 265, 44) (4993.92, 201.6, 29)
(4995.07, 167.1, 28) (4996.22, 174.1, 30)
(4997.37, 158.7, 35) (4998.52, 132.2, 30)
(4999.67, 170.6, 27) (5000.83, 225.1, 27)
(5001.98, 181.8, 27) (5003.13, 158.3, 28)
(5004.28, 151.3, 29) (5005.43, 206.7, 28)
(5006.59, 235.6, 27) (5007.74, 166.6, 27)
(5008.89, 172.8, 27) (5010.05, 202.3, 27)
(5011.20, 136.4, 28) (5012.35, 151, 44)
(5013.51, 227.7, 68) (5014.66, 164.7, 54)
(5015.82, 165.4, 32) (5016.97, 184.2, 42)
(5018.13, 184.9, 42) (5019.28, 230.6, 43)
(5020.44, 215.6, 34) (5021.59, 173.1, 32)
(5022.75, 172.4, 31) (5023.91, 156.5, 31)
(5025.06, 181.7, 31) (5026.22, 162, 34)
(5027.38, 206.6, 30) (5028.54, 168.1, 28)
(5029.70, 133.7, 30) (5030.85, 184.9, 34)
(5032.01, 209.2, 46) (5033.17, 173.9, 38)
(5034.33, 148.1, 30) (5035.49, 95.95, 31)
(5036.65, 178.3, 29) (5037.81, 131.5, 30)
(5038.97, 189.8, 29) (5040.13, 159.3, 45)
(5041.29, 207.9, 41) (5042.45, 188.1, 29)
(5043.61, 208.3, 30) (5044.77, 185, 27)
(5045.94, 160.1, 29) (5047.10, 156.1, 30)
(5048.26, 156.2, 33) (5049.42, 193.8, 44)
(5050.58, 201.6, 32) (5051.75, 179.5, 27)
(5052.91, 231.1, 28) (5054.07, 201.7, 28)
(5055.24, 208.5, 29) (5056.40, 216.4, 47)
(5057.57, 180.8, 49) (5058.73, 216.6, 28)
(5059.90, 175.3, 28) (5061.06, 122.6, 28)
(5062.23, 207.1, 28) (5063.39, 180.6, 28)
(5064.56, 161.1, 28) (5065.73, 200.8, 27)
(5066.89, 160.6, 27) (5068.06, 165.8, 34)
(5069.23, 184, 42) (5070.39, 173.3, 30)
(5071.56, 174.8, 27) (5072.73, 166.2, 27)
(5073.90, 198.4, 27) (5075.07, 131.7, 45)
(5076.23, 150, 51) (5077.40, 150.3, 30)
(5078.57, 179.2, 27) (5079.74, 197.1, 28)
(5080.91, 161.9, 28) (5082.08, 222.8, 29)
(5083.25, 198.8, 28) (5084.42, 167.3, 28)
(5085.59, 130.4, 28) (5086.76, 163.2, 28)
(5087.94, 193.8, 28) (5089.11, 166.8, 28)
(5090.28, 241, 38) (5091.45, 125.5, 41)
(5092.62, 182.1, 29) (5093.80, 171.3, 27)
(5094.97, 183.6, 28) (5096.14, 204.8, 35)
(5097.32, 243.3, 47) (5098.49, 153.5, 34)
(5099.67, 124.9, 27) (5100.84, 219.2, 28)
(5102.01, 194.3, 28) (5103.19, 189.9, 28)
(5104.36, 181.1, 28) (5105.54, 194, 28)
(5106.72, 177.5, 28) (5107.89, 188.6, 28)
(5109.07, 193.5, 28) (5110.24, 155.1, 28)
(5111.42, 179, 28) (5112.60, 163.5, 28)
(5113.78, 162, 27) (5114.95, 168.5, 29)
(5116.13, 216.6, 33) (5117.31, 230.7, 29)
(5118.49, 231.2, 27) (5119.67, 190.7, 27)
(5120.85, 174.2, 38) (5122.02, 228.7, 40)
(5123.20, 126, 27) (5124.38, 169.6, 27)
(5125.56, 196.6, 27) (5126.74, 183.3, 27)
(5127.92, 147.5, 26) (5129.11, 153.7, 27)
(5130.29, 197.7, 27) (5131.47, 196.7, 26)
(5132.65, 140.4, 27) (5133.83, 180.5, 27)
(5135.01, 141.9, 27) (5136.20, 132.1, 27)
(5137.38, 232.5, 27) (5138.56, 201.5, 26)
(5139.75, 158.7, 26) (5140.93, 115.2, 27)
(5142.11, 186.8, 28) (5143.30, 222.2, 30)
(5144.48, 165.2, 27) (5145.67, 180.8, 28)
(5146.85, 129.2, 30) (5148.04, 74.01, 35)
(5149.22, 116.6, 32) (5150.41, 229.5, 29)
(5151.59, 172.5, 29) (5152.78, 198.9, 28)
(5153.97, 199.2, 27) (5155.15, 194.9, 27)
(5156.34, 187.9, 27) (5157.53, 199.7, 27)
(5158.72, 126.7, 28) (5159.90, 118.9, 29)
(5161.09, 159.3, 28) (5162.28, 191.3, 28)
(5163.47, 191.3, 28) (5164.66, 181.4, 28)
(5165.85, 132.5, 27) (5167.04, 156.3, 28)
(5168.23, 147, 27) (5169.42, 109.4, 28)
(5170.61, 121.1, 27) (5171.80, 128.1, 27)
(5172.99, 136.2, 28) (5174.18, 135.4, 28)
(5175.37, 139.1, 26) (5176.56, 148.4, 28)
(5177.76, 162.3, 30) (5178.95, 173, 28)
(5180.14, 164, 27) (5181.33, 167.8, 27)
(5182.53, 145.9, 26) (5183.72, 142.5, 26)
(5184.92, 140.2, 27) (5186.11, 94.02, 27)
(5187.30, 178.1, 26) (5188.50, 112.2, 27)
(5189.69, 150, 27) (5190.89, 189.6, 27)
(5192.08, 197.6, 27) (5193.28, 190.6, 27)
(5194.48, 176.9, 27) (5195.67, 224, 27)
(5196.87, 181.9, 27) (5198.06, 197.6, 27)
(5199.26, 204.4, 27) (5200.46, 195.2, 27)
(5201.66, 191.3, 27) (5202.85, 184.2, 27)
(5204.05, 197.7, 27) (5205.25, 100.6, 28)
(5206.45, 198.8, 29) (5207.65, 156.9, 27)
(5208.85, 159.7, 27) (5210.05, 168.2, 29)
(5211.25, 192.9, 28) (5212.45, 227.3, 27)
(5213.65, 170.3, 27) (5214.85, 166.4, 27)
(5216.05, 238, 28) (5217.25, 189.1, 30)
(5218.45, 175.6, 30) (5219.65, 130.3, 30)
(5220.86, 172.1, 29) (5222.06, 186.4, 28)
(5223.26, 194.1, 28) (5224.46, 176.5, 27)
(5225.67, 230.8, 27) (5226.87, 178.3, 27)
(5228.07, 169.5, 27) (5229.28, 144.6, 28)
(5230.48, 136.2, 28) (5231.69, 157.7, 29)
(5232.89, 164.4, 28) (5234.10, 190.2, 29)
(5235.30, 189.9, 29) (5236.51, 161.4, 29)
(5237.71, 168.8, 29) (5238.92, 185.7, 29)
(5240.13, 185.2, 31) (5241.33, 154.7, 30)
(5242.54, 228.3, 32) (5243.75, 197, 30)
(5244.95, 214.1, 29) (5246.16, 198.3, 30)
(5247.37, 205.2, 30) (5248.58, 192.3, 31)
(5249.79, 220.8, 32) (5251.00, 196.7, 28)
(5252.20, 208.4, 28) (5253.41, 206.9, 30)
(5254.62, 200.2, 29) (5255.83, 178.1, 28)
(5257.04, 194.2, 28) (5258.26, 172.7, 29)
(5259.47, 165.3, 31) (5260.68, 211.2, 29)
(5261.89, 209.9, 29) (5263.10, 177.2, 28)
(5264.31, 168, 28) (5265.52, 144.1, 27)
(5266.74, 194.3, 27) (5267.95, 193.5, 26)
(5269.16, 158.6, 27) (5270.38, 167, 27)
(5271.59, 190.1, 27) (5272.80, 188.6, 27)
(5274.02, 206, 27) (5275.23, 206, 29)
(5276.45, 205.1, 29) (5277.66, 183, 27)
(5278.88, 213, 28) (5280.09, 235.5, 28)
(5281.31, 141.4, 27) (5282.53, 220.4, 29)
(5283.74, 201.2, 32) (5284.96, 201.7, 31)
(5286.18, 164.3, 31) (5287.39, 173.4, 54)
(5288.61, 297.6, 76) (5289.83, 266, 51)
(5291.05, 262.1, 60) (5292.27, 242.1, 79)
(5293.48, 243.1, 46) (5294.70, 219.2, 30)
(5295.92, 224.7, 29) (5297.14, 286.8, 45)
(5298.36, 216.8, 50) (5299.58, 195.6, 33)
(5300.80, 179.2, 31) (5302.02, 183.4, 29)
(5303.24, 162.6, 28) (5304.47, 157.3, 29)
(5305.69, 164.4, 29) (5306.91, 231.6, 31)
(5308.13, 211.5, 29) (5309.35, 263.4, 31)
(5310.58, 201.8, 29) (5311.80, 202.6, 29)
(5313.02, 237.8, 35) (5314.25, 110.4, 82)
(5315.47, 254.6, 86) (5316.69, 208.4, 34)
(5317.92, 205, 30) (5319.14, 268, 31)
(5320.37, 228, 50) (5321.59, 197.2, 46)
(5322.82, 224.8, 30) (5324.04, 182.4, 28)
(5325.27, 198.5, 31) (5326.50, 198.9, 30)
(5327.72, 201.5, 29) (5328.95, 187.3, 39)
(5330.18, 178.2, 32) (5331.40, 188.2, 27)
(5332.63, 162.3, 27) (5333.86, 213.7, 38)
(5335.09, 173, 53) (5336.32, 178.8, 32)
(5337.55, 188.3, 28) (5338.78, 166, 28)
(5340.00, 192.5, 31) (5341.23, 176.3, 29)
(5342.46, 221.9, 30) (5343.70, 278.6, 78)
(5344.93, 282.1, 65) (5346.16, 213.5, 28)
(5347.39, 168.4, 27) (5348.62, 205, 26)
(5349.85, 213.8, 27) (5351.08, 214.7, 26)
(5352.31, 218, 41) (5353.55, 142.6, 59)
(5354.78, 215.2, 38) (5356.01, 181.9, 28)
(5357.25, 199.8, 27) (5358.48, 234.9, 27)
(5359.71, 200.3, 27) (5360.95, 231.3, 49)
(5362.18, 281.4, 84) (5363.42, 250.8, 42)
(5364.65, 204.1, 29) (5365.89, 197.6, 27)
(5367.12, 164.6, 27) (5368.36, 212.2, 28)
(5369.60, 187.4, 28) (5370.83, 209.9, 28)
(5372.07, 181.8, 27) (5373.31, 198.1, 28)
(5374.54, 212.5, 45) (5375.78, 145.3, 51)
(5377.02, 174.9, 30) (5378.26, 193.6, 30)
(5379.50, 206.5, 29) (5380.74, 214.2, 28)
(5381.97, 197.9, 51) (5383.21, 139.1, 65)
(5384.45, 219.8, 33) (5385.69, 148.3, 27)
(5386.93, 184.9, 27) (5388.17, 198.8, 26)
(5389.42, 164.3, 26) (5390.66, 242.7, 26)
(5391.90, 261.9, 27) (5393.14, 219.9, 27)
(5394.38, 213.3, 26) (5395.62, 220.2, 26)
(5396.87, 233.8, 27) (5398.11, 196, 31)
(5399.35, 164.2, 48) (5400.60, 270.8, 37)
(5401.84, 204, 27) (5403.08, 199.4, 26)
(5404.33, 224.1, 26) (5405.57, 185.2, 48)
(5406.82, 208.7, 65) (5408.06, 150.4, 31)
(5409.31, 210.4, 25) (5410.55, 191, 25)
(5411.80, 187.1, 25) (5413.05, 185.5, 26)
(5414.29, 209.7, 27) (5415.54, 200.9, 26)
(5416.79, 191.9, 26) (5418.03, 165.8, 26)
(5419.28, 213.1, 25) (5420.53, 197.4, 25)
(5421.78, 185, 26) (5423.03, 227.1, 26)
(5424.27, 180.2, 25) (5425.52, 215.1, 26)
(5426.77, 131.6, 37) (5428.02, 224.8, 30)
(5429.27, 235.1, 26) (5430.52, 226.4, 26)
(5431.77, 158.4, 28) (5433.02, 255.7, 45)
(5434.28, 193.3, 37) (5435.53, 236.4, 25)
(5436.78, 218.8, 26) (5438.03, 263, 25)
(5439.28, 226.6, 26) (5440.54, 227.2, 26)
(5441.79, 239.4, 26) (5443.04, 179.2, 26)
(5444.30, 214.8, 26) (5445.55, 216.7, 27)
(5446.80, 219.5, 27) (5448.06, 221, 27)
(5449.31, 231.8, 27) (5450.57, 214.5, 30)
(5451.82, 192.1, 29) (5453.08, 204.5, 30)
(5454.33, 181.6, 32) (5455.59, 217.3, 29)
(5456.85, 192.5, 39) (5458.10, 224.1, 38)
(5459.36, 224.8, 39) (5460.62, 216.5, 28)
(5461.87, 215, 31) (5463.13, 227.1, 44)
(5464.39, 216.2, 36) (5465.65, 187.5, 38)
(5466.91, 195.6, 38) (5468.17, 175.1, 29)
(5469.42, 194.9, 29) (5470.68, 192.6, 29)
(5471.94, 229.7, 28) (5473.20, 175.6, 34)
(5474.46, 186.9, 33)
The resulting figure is 1.30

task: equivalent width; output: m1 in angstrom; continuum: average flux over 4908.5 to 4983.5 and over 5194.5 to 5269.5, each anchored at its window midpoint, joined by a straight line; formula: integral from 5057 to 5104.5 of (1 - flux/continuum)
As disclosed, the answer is 2.5 angstrom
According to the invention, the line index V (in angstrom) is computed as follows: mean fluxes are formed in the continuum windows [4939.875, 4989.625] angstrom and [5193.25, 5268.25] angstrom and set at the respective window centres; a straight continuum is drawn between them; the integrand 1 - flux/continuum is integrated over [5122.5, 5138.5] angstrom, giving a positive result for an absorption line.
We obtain 1.4 angstrom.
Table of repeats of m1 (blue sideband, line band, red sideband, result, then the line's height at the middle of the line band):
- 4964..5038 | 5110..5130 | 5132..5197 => -1.8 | 167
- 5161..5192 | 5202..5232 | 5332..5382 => -2.6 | 162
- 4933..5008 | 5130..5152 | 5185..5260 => 2.1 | 184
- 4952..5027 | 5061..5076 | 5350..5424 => 1.2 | 188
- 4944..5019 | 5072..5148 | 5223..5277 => 3.7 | 186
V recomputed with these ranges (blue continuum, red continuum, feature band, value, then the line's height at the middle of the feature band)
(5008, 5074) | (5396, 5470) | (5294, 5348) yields -1.5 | 199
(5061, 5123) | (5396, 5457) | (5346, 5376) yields -0.4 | 202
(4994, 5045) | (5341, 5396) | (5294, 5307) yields -0.1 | 200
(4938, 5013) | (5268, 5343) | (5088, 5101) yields 0.7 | 193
